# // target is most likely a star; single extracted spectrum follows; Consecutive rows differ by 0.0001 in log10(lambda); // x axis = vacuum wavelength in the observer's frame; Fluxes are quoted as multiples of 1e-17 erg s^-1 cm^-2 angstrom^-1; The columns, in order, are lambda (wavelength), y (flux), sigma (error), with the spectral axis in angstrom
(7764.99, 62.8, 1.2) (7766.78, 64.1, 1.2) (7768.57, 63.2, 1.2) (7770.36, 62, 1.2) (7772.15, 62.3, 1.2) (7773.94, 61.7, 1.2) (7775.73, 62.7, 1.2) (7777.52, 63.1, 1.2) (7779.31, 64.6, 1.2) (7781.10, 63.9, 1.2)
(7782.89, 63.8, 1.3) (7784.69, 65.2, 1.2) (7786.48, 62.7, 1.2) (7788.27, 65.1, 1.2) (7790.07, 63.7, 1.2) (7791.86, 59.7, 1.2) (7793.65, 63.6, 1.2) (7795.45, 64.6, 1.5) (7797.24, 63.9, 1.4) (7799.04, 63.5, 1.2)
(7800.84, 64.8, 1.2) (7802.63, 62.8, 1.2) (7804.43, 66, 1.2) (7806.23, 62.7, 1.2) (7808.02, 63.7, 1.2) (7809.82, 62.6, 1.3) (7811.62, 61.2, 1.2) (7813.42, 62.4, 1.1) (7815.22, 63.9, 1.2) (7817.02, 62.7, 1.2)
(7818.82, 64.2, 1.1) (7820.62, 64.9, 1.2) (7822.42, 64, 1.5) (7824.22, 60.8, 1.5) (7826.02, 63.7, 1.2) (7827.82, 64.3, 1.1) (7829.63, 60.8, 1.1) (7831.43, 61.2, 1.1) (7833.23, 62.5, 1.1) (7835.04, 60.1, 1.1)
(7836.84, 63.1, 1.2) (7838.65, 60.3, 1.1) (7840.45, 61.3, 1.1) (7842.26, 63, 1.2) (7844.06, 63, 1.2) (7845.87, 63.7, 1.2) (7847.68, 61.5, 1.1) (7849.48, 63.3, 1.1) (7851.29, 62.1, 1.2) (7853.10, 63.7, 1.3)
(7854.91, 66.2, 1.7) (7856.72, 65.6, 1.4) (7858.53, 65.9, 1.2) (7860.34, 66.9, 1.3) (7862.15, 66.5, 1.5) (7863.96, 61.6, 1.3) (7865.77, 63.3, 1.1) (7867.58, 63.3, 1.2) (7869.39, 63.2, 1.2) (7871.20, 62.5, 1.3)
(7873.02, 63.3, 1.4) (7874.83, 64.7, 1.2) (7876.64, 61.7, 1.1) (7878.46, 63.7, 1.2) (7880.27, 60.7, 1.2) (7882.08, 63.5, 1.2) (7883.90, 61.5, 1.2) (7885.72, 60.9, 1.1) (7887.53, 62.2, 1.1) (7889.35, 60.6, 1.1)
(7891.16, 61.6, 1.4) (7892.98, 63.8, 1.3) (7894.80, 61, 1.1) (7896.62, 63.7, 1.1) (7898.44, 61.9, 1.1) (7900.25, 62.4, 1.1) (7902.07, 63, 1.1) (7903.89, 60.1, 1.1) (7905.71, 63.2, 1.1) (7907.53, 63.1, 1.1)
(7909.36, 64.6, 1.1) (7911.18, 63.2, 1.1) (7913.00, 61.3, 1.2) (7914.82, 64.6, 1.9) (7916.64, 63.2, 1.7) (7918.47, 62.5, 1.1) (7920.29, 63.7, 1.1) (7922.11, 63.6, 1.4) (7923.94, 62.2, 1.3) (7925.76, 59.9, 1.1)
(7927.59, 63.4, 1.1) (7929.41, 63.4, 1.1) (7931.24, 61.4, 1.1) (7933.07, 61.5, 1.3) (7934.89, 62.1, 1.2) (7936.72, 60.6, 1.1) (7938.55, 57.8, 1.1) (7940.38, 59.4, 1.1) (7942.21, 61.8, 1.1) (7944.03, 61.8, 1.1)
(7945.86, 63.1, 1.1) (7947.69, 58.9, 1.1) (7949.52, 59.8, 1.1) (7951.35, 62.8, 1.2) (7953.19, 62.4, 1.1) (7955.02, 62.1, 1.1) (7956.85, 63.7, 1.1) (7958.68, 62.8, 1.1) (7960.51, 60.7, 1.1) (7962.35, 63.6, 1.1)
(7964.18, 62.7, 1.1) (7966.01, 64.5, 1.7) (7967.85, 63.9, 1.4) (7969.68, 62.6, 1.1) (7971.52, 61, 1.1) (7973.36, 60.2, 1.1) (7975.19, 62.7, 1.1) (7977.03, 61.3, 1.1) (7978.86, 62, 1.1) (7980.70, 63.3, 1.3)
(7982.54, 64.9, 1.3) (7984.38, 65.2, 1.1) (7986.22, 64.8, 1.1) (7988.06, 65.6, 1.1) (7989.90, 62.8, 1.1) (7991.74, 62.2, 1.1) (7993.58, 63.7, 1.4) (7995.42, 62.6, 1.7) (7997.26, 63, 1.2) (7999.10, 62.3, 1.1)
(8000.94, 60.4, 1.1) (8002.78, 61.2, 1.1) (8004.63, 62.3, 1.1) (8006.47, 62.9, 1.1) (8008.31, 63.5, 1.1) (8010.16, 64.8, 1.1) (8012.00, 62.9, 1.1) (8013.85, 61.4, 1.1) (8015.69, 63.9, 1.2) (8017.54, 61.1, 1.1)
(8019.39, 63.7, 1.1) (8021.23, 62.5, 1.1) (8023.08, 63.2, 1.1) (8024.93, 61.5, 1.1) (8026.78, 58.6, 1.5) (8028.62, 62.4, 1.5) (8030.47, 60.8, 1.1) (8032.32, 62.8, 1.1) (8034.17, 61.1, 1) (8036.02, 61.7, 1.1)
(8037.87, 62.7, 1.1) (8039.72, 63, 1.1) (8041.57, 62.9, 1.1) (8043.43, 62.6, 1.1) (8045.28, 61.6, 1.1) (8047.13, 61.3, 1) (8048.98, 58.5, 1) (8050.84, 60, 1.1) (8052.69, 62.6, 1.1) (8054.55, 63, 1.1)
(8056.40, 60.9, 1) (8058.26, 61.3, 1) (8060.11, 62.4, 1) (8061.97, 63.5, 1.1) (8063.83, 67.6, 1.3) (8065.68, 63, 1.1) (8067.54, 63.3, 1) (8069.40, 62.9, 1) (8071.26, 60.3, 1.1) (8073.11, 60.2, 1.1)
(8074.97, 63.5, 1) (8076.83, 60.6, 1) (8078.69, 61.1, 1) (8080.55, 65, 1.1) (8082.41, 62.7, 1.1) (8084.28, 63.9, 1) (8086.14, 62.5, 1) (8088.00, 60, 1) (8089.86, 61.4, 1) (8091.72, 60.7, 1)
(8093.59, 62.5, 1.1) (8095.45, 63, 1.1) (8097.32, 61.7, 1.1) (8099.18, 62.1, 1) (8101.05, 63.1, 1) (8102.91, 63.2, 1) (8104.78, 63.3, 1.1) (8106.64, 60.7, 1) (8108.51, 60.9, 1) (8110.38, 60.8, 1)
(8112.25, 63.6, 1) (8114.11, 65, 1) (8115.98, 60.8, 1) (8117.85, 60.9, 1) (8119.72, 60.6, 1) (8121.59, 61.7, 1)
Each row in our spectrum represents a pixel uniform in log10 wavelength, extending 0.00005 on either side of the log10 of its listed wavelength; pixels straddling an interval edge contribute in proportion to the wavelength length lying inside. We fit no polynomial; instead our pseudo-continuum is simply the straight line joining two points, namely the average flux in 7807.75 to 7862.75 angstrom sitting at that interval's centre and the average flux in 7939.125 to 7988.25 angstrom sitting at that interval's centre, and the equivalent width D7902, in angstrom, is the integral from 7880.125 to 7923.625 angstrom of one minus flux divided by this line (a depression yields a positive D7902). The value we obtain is 0.18 angstrom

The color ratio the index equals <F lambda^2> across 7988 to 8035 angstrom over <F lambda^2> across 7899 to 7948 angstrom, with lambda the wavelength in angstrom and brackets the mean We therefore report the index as 1.0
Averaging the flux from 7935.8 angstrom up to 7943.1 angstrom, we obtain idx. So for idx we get 59.8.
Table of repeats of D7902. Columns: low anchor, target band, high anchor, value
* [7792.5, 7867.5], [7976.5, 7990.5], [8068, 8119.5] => -0.3 angstrom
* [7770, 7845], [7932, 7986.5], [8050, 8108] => 0.5 angstrom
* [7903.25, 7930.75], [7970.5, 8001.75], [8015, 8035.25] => -0.3 angstrom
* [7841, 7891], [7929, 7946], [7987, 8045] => 0.5 angstrom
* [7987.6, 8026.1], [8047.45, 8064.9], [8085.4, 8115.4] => 0.1 angstrom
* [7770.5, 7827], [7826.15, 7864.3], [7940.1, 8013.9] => 0.0 angstrom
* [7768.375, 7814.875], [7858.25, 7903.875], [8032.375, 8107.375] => 0.1 angstrom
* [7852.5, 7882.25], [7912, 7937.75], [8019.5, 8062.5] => 0.3 angstrom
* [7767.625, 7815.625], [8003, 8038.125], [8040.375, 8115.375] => 0.1 angstrom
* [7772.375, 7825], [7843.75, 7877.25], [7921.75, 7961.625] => -0.7 angstrom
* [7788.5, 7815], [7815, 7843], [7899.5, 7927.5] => 0.3 angstrom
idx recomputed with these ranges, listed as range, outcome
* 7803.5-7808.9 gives 64.1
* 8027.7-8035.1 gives 61.8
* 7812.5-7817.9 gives 63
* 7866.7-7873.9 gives 63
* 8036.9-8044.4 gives 62.8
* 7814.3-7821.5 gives 63.9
